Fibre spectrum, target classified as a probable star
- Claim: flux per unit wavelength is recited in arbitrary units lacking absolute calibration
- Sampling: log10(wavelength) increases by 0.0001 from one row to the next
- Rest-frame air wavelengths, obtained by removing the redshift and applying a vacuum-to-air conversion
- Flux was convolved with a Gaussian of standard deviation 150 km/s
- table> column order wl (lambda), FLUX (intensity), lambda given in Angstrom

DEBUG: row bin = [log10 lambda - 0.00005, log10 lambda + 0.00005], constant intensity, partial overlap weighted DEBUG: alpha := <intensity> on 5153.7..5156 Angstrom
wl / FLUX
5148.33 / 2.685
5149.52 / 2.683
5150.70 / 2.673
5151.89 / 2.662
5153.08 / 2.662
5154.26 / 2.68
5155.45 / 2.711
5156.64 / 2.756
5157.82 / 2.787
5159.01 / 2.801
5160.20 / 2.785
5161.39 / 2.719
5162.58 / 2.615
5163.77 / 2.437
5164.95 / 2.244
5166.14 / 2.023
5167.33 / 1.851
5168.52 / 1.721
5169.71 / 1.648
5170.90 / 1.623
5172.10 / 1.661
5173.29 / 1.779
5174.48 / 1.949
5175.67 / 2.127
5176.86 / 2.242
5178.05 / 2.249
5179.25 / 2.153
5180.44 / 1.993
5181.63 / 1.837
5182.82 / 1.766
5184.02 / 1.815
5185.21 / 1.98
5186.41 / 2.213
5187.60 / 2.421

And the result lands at 2.69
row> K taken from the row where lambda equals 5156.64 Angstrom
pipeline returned 2.756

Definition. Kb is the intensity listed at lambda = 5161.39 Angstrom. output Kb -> 2.719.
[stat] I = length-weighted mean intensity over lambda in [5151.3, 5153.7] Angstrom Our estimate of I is 2.67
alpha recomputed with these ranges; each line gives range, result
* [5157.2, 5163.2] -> 2.74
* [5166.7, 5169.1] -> 1.79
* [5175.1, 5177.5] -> 2.19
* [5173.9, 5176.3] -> 2.04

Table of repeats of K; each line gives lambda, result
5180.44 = 1.993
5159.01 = 2.801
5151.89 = 2.662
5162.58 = 2.615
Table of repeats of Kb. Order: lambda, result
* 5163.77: 2.437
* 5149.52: 2.683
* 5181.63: 1.837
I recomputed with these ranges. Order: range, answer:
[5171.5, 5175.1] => 1.8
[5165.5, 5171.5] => 1.78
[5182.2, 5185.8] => 1.85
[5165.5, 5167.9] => 1.94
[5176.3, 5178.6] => 2.25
